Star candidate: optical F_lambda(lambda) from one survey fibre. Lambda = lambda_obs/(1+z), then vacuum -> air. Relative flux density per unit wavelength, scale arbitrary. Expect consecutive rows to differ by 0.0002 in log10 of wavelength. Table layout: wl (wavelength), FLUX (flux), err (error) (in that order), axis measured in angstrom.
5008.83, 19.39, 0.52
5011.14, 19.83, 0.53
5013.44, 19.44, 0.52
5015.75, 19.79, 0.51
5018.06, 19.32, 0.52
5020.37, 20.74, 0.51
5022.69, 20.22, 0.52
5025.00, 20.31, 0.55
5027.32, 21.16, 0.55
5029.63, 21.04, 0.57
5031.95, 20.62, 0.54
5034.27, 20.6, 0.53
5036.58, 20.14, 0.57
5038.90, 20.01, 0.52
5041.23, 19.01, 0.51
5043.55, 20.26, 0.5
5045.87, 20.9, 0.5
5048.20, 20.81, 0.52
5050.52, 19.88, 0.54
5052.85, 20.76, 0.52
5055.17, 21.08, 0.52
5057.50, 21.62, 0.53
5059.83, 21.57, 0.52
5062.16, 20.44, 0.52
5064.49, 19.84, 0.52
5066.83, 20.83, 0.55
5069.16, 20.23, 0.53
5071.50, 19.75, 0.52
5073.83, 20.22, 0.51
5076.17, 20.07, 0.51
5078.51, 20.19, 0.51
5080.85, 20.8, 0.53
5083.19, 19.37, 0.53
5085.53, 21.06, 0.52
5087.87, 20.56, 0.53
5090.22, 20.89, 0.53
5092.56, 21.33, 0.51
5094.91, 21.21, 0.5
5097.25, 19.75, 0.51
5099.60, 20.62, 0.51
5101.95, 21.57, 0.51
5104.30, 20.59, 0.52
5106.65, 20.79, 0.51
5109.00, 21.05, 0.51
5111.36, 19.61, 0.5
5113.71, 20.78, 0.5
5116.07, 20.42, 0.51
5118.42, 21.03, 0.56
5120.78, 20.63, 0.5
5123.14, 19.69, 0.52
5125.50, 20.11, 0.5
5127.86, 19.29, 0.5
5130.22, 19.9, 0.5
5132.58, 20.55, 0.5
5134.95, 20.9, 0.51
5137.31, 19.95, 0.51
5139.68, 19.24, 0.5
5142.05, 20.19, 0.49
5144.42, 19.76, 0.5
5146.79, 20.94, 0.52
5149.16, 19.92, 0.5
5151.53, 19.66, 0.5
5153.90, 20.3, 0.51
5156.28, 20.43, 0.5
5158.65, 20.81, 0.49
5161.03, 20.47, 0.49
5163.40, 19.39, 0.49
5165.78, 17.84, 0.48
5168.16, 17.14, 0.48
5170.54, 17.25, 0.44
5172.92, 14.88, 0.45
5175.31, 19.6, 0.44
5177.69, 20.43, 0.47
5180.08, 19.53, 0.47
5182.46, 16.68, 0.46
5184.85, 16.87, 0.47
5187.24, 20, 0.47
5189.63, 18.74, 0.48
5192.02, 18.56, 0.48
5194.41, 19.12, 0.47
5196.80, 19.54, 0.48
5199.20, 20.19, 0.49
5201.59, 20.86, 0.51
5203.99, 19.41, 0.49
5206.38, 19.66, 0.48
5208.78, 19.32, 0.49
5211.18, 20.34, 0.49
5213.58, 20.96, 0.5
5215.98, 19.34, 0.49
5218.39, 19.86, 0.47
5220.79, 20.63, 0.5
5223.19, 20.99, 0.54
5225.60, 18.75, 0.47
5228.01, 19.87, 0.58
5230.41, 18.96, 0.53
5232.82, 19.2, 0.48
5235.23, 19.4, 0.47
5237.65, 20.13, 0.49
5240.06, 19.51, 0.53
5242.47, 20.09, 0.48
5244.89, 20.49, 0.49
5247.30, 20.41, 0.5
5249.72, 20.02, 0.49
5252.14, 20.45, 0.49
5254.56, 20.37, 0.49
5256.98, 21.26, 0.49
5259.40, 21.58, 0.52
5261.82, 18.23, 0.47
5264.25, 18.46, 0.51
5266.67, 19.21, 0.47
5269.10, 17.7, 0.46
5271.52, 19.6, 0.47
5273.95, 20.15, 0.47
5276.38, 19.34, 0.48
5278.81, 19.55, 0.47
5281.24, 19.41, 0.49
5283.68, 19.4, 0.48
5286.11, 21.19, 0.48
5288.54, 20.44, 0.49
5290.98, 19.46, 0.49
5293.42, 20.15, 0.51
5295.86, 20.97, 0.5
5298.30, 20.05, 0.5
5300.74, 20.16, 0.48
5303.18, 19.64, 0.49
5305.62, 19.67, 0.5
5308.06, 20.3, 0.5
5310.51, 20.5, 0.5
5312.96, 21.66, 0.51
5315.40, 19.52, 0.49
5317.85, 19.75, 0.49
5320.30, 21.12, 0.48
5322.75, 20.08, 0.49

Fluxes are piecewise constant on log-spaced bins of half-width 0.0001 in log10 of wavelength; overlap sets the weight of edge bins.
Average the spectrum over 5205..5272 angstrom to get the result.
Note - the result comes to 19.8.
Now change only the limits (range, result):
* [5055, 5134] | 20.5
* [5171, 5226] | 19.3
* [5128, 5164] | 20.2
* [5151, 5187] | 18.8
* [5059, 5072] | 20.4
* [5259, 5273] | 19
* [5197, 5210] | 19.9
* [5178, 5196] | 18.6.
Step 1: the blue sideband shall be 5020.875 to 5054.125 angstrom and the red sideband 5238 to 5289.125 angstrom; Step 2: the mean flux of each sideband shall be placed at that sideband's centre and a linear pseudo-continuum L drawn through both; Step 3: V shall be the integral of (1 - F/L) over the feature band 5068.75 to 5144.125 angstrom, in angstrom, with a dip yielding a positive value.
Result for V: -0.5 angstrom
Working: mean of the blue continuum 20.4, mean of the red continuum 19.9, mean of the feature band 20.4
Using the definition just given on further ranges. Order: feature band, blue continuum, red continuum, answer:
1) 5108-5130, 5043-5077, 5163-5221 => -0.4 angstrom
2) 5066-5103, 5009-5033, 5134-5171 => -1.1 angstrom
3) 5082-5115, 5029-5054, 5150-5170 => -1.2 angstrom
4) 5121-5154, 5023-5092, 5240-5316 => 0.4 angstrom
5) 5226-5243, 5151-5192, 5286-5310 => 0.0 angstrom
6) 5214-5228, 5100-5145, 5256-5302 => 0.0 angstrom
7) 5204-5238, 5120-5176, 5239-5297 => -0.1 angstrom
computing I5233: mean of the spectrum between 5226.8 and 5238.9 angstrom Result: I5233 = 19.5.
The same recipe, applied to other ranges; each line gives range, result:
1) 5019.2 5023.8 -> 20.5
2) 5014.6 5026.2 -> 20.1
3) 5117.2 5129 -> 20.2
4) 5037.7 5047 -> 20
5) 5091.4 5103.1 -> 20.9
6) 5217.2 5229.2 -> 20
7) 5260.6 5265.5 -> 18.4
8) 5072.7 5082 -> 20.3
